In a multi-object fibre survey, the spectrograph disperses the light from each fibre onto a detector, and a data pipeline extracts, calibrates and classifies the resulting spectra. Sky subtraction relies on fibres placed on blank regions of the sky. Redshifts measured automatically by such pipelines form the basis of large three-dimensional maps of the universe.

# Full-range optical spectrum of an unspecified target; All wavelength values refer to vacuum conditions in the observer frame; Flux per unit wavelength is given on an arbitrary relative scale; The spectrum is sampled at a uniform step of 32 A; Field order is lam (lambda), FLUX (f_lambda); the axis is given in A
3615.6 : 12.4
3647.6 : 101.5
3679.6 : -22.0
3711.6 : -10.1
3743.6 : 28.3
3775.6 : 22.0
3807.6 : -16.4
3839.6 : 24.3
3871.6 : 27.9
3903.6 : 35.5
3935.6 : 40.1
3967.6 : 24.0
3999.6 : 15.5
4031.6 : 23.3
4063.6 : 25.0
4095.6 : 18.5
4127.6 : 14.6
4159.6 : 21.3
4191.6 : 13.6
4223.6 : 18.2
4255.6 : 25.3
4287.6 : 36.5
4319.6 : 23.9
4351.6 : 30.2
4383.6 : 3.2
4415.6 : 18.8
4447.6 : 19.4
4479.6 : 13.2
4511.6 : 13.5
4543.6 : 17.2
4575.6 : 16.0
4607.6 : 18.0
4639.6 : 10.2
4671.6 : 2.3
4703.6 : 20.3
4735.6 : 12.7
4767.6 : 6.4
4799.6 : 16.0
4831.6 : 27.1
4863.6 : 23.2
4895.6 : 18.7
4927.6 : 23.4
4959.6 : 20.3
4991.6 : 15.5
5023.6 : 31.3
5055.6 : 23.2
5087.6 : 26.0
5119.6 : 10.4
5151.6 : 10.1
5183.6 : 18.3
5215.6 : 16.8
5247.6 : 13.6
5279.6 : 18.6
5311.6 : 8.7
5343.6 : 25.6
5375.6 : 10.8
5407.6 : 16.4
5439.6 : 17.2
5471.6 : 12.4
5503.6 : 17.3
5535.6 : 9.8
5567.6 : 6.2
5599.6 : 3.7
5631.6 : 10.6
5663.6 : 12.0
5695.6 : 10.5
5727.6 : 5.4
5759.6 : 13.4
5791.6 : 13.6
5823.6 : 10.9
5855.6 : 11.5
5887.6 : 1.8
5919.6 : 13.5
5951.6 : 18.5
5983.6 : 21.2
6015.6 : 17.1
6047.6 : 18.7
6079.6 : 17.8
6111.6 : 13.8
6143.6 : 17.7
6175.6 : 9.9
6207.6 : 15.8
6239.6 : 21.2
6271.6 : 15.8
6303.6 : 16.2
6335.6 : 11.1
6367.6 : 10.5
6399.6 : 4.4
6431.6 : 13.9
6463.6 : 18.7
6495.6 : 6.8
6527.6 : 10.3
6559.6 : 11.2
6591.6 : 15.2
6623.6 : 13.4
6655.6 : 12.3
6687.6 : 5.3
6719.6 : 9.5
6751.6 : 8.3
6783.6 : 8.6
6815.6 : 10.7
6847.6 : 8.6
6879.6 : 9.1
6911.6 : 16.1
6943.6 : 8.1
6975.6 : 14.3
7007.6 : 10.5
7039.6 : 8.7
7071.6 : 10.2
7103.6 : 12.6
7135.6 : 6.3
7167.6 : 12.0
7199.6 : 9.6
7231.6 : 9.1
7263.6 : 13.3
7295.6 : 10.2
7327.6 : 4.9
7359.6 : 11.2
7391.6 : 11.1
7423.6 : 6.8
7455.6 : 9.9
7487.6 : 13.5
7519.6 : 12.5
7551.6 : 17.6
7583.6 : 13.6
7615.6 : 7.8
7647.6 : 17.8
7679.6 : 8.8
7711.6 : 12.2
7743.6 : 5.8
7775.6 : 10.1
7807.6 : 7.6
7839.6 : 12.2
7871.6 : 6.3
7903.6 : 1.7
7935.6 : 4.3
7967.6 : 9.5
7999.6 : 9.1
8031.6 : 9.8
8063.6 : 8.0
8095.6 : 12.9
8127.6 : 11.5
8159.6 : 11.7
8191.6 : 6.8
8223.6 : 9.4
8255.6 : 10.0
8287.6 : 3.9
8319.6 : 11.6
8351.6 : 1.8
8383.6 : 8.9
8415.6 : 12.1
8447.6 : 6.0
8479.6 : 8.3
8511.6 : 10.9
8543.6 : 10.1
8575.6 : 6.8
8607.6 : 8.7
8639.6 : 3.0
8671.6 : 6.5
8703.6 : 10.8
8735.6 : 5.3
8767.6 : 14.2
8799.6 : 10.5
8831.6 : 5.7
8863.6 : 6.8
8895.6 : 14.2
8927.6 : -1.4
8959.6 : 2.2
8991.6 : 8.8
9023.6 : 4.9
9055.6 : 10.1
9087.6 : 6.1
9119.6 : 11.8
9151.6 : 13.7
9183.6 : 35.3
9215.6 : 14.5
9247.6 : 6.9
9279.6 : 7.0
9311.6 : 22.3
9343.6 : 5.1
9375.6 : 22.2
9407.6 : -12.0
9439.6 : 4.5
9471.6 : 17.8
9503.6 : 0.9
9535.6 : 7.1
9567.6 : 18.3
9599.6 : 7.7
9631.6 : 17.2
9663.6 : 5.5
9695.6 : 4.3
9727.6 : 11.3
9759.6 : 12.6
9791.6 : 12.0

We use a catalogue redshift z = 1.47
